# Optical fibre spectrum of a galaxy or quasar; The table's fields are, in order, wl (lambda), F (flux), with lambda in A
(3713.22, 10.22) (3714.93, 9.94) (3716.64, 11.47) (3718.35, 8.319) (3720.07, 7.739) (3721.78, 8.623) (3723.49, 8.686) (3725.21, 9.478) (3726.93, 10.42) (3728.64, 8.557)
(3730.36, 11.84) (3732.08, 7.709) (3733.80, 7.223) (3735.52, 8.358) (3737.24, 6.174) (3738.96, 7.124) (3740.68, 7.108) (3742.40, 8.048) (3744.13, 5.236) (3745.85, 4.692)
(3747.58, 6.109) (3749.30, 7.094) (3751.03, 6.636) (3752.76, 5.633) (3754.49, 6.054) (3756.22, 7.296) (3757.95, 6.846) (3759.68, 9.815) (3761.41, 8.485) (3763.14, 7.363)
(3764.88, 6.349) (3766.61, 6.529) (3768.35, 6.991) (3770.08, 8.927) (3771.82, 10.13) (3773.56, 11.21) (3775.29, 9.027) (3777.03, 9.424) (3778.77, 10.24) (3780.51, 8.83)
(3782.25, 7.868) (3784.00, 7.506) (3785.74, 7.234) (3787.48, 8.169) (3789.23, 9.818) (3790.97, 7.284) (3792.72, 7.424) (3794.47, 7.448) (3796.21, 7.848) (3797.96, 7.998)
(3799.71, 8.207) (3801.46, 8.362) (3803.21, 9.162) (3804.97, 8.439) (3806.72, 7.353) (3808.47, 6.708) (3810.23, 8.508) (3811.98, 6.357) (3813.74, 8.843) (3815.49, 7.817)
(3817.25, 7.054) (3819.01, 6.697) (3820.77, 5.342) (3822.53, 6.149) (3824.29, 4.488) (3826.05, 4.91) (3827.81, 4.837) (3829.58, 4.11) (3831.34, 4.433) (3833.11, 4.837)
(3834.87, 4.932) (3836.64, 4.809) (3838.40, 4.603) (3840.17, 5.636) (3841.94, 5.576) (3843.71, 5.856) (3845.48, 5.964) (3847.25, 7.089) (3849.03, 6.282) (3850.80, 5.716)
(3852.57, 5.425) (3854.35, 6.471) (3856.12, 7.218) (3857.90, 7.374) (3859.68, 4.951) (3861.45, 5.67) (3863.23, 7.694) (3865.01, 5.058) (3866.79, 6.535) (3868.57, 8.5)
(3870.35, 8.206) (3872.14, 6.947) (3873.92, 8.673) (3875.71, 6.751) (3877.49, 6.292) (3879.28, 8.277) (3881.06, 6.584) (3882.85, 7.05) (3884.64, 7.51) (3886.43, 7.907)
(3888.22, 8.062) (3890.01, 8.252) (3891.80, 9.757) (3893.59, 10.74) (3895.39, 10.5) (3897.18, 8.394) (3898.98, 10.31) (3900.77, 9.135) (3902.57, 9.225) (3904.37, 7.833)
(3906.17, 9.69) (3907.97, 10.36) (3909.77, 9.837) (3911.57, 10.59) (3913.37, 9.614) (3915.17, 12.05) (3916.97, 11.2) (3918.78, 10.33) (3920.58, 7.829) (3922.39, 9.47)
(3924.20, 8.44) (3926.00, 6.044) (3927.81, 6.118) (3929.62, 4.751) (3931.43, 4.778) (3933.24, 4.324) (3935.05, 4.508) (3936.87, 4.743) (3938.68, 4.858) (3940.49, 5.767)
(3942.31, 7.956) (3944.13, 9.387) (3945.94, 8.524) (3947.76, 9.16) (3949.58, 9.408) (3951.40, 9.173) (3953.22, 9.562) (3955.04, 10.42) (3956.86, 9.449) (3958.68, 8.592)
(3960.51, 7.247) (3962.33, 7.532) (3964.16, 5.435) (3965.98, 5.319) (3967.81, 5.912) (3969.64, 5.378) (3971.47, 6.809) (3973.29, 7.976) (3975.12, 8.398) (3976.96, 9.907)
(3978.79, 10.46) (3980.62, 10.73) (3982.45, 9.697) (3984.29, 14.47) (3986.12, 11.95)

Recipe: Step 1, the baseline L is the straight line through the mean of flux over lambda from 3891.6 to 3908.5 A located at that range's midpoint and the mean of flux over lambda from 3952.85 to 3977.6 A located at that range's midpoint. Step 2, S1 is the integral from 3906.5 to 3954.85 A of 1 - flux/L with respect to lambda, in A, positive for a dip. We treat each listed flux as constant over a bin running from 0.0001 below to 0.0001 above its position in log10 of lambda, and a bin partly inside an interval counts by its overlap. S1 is 3.3 A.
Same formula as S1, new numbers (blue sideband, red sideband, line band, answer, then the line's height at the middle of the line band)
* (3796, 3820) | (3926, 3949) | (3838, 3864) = 4.1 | 7.29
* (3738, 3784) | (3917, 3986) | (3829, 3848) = 6.1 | 7.75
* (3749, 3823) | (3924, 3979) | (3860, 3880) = 1.2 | 7.54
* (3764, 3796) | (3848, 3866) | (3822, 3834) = 3.8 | 7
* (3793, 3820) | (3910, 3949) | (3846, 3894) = 3.4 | 7.73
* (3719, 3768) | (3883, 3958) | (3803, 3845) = 9.7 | 7.94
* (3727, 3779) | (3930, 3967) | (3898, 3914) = -4.9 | 7.37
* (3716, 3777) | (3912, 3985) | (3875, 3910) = -2.6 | 8.01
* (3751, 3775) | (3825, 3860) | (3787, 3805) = -3.5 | 6.87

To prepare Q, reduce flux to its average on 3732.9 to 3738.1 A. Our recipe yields 7.26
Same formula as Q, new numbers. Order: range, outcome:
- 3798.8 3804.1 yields 8.56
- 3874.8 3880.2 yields 7.11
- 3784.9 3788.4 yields 7.73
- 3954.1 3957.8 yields 9.93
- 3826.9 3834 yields 4.56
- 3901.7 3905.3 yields 8.52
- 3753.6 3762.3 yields 7.7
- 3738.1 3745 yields 6.88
